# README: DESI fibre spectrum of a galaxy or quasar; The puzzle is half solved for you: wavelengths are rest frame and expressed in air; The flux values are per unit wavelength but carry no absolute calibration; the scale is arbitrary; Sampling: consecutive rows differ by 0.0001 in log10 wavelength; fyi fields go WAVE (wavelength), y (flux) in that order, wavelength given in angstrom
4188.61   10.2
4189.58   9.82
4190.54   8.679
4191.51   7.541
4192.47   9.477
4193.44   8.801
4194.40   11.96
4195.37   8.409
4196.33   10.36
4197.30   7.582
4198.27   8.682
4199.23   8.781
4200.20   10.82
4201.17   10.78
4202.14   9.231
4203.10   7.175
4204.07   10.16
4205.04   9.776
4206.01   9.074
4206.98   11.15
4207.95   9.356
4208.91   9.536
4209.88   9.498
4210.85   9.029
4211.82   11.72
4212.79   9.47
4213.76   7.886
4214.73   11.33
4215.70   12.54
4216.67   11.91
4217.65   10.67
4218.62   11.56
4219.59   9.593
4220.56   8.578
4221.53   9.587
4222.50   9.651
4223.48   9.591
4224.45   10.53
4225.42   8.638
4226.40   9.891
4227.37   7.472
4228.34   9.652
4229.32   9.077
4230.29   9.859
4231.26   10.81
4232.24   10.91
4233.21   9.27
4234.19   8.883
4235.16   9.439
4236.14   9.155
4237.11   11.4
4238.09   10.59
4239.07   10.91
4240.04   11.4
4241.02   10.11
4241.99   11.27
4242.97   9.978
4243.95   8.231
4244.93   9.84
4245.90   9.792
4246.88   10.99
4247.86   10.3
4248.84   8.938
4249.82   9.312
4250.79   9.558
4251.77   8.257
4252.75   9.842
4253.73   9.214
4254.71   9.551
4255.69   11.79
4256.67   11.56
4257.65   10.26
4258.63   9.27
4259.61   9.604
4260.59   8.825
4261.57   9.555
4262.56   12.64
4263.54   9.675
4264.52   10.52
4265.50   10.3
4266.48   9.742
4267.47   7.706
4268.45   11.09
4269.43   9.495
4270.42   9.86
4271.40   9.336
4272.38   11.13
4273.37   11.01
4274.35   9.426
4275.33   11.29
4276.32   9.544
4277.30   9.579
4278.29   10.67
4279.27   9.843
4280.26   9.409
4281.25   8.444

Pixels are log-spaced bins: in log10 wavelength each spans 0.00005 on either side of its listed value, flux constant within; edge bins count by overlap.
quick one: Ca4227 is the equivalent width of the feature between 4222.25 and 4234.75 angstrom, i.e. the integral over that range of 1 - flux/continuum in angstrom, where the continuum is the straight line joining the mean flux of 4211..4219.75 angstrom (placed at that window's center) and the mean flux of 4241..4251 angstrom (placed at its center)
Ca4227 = 0.95 angstrom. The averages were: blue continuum 10.7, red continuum 9.85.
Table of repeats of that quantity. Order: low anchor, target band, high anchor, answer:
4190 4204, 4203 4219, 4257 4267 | -1.3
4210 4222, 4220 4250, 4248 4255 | -0.2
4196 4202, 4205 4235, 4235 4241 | 0.4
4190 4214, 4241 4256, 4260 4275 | 0.1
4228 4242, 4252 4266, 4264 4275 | -0.2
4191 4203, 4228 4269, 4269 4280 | -0.6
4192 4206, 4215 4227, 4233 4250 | -0.6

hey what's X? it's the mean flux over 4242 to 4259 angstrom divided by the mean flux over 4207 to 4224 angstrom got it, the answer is 1.0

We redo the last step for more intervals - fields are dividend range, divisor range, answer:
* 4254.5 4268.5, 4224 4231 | 1.08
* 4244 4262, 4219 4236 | 1.03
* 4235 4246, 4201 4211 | 1.07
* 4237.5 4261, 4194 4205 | 1.06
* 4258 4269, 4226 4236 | 1.04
